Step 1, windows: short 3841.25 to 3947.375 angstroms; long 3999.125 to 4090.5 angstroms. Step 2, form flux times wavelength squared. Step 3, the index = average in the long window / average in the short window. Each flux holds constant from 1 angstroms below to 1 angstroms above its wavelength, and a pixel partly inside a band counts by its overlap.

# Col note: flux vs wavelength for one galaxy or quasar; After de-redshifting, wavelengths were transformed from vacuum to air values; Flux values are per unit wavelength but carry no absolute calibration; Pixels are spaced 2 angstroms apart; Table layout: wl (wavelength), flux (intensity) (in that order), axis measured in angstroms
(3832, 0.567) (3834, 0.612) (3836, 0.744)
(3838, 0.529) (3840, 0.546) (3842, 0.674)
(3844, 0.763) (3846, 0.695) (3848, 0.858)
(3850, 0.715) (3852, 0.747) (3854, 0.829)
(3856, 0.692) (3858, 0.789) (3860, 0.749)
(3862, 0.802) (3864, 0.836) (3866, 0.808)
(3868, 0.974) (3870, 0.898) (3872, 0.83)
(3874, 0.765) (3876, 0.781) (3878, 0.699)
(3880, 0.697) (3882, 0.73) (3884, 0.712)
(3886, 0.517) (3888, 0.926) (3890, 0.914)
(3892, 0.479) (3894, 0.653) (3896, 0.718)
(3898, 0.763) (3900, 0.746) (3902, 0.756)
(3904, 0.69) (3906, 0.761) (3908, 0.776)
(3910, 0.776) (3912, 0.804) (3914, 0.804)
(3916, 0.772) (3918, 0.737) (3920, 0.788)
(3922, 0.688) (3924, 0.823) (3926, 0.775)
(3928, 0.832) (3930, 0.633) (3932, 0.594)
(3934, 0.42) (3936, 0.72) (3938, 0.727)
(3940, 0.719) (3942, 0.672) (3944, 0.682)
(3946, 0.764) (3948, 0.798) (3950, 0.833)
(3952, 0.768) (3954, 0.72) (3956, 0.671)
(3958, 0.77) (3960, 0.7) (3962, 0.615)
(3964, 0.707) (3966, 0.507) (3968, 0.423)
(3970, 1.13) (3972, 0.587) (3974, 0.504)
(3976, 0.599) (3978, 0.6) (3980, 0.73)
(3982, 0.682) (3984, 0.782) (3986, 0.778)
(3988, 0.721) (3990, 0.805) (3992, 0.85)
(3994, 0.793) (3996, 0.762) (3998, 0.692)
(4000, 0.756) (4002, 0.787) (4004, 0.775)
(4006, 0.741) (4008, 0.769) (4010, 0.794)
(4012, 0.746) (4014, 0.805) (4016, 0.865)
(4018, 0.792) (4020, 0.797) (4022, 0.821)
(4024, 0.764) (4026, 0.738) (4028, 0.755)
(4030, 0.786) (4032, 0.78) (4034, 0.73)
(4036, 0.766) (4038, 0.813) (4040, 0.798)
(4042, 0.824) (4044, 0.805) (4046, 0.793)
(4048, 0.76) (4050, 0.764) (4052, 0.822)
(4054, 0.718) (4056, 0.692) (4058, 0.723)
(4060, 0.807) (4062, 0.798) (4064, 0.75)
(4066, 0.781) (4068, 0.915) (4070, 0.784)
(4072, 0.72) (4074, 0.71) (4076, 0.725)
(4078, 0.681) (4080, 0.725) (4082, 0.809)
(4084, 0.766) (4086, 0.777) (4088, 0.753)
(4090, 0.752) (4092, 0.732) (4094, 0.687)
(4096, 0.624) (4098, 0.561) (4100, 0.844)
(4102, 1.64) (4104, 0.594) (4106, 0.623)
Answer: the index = 1.12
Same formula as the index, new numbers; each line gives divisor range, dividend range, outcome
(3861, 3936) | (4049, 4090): 1.11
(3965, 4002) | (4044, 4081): 1.12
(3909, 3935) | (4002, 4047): 1.14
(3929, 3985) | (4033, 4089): 1.19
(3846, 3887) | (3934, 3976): 0.94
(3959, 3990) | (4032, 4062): 1.19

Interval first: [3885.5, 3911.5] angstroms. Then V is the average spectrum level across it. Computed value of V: 0.734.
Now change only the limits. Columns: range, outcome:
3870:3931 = 0.747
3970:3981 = 0.652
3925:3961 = 0.711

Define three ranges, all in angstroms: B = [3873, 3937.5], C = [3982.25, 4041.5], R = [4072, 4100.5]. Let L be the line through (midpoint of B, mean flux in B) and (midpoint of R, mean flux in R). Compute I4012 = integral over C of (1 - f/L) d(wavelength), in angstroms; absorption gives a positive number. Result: -4.3 angstroms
